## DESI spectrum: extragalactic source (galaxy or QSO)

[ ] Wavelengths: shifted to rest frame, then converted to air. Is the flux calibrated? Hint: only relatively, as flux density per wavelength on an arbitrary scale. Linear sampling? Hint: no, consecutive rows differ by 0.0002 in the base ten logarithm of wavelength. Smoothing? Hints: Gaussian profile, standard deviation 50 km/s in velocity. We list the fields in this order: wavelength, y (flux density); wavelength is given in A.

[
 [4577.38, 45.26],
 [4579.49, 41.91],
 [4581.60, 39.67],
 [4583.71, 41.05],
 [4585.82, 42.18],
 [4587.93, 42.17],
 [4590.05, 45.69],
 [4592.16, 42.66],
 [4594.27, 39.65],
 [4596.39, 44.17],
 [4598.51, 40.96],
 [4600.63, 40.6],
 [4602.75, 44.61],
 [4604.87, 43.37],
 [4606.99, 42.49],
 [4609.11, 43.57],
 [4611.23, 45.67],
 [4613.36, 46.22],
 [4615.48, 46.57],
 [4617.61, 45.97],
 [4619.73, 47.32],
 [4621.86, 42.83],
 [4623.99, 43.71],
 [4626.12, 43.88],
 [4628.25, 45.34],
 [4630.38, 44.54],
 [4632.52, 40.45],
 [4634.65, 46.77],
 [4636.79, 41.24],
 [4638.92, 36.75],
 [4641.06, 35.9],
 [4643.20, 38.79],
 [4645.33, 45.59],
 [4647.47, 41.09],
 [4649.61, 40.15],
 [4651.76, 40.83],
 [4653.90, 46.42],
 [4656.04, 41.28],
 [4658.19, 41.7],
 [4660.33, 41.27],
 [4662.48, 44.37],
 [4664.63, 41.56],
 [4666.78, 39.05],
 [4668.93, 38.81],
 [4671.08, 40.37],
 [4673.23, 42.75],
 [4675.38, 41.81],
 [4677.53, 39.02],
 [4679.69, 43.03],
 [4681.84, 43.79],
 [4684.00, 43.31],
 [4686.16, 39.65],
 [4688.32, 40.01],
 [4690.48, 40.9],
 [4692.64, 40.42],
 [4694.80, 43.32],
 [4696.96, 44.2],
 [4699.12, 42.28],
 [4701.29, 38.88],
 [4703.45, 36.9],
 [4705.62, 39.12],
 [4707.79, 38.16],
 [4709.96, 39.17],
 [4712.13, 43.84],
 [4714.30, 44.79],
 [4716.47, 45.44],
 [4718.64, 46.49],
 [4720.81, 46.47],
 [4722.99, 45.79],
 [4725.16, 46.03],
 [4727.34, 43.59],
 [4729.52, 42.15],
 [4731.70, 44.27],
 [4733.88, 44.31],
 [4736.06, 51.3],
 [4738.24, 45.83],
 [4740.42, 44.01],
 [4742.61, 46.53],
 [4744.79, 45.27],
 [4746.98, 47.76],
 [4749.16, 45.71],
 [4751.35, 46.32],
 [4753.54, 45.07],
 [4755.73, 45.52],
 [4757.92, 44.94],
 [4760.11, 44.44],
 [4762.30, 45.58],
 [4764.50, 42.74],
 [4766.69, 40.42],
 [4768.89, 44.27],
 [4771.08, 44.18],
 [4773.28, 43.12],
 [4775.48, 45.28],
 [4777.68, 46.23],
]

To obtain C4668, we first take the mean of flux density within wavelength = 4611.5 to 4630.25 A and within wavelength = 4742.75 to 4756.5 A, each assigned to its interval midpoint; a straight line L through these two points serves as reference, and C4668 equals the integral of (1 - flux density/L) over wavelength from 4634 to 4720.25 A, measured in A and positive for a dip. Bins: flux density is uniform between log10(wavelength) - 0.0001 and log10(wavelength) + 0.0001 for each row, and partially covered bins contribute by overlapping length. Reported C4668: 7.71 A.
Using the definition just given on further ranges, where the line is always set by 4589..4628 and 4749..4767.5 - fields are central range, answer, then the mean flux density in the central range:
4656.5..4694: 2.5 A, 41.3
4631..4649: 1.3 A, 40.9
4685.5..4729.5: 2.0 A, 42.3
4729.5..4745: -0.4 A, 45.7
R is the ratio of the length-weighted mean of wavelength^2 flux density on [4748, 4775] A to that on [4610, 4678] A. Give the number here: 1.1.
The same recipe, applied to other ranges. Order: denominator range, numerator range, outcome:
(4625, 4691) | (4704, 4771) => 1.10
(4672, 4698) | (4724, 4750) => 1.11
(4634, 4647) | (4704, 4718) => 1.06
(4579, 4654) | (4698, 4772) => 1.08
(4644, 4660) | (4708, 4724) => 1.07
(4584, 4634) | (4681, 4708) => 0.97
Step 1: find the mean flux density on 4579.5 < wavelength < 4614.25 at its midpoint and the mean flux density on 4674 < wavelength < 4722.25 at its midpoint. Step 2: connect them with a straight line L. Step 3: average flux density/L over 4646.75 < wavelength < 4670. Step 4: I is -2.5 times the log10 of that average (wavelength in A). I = 0.02 mag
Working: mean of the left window 42.8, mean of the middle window 41.5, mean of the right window 41.9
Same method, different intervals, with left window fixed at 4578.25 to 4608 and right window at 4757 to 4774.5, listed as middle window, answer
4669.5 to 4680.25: 0.045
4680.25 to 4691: 0.036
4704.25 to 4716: 0.054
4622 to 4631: -0.042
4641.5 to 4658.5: 0.025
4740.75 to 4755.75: -0.058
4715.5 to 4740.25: -0.053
